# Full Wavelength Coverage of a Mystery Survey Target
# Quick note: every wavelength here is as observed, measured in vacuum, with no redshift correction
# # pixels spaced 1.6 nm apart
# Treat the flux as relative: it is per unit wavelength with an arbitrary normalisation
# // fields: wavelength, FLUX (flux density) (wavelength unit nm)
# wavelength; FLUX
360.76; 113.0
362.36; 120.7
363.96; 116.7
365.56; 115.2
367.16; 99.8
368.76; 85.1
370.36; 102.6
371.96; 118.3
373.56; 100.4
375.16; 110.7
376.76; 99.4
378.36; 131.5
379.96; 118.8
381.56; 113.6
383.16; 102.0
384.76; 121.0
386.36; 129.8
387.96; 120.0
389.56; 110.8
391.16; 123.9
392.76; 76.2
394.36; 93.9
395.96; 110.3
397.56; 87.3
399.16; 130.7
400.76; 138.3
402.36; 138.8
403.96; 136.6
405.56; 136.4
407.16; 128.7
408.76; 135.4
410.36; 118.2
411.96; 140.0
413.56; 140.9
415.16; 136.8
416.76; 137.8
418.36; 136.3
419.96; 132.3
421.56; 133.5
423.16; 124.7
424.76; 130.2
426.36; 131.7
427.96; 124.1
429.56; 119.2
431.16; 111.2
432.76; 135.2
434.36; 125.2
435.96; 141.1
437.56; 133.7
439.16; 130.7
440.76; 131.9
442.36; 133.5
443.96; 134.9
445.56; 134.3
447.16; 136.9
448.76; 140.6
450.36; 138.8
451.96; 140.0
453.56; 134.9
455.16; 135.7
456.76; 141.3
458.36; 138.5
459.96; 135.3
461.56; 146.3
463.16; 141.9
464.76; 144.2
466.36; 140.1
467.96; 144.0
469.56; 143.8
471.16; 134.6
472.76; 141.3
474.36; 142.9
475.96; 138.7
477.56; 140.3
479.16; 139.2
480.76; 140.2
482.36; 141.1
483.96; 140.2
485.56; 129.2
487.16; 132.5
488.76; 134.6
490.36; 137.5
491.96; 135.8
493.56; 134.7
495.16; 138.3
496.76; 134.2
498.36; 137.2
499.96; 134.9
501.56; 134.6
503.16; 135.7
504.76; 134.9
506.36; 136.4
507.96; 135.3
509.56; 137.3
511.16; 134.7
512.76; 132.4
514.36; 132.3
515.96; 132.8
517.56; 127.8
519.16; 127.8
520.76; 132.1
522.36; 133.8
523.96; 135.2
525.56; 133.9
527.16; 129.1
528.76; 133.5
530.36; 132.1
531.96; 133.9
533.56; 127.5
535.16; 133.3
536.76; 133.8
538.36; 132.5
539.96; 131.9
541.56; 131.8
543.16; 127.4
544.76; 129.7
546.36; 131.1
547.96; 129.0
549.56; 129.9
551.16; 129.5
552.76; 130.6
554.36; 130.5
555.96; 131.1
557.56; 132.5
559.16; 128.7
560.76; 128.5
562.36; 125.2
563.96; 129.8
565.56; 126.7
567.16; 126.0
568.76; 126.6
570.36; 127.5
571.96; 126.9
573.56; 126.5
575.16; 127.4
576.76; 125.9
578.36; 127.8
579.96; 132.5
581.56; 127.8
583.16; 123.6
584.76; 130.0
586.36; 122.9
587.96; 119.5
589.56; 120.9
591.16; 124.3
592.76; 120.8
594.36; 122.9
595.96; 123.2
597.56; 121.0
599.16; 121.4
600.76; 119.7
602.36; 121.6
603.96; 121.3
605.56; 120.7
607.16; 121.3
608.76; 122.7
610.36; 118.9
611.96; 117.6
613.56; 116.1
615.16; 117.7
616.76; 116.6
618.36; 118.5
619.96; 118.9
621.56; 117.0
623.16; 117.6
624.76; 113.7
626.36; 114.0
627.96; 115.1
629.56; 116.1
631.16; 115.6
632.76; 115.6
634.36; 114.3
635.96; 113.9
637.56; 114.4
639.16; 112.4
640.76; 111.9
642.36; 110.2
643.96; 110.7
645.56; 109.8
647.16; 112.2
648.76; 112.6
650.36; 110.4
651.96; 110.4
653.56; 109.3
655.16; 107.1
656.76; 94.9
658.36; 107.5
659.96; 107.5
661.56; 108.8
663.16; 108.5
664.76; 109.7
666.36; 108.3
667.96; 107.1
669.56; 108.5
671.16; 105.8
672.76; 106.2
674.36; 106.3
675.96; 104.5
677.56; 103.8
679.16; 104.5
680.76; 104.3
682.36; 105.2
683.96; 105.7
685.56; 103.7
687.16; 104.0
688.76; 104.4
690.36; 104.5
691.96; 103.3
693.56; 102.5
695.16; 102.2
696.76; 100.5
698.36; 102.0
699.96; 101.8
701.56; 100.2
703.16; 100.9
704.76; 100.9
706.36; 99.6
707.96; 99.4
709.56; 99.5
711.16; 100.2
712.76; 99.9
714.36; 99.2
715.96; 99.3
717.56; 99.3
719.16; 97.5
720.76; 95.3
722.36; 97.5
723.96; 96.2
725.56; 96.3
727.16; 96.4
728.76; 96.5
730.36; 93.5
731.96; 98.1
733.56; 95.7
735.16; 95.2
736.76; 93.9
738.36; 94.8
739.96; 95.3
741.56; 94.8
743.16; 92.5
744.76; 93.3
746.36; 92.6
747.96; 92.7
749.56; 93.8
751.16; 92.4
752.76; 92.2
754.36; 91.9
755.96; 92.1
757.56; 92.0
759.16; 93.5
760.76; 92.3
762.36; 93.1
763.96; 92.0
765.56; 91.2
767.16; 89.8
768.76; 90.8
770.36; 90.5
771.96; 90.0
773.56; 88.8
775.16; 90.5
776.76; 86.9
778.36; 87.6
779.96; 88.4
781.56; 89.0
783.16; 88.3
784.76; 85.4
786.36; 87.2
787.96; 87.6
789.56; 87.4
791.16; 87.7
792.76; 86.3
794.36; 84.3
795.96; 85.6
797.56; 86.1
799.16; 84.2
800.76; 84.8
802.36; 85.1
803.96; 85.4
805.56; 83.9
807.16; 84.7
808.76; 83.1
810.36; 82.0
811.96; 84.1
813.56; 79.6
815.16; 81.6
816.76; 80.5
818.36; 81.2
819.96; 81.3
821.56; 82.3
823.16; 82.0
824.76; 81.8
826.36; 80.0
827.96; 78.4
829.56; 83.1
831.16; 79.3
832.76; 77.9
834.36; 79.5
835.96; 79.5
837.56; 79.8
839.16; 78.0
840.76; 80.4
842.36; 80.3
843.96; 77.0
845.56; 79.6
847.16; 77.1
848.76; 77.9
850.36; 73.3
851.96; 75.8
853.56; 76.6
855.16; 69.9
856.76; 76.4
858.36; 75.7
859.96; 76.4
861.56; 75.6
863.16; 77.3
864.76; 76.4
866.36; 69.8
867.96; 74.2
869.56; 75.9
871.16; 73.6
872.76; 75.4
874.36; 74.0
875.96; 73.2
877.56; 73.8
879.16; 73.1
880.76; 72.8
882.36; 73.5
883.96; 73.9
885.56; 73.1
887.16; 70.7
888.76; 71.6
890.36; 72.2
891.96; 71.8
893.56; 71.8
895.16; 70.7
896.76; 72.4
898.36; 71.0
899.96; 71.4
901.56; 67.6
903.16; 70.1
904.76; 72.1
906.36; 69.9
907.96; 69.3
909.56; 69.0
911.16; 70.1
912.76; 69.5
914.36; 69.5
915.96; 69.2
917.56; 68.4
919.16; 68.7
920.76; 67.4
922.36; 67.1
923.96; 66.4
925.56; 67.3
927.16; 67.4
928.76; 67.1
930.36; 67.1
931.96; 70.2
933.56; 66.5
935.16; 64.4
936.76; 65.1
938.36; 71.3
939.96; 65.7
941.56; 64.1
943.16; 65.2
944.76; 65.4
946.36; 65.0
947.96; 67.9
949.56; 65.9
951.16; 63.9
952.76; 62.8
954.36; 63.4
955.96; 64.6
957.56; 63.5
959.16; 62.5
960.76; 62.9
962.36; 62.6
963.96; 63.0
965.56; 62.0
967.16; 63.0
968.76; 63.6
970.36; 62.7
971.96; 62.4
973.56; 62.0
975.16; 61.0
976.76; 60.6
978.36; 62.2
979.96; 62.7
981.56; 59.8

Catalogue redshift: 0.00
